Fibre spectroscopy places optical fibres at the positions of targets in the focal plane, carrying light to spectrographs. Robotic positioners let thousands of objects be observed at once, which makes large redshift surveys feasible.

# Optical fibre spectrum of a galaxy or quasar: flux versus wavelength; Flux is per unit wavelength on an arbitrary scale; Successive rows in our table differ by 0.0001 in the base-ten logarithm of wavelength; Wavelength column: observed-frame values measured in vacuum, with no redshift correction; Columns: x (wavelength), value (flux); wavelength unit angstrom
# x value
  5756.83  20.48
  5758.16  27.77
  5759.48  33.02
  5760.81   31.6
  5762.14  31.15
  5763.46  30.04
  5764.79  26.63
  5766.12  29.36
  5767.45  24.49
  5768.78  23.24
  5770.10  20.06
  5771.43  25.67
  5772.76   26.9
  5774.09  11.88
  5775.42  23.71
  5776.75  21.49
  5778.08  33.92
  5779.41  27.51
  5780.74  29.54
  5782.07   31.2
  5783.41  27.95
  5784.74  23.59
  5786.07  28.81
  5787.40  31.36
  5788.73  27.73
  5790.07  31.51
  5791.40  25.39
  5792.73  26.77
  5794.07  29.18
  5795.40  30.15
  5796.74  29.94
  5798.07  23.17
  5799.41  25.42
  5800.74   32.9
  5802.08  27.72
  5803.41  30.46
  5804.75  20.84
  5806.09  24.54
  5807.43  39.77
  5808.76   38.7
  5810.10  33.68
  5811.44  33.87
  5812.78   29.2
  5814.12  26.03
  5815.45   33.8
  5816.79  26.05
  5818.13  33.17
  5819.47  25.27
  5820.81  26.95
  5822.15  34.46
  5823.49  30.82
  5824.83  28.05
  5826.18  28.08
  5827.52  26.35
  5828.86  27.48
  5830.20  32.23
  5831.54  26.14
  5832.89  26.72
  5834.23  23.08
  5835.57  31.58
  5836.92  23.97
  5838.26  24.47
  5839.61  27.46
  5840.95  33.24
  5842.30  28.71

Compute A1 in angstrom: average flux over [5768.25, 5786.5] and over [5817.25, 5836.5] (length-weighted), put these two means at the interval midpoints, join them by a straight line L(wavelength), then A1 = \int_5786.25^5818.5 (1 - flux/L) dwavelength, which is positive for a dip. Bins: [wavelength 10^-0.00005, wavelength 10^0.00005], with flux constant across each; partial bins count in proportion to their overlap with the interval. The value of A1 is -3.2 angstrom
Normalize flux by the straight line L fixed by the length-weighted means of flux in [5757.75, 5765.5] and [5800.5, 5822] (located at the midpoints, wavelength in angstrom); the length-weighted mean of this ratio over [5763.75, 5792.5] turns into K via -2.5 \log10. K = 0.15 mag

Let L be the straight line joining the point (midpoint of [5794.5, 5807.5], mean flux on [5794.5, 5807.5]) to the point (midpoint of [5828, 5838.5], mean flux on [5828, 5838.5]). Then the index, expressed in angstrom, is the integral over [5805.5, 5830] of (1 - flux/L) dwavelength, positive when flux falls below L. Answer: -2.57 angstrom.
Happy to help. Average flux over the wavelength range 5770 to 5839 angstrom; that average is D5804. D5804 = 28.1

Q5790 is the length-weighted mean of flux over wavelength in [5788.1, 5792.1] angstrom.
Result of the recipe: 28.2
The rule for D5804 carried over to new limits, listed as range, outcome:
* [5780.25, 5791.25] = 28.8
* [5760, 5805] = 27.2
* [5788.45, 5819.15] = 29.5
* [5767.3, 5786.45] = 25.3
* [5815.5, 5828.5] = 29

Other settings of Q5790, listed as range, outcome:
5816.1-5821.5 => 27.9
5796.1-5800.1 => 26.2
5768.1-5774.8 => 21.6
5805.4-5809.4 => 34.3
